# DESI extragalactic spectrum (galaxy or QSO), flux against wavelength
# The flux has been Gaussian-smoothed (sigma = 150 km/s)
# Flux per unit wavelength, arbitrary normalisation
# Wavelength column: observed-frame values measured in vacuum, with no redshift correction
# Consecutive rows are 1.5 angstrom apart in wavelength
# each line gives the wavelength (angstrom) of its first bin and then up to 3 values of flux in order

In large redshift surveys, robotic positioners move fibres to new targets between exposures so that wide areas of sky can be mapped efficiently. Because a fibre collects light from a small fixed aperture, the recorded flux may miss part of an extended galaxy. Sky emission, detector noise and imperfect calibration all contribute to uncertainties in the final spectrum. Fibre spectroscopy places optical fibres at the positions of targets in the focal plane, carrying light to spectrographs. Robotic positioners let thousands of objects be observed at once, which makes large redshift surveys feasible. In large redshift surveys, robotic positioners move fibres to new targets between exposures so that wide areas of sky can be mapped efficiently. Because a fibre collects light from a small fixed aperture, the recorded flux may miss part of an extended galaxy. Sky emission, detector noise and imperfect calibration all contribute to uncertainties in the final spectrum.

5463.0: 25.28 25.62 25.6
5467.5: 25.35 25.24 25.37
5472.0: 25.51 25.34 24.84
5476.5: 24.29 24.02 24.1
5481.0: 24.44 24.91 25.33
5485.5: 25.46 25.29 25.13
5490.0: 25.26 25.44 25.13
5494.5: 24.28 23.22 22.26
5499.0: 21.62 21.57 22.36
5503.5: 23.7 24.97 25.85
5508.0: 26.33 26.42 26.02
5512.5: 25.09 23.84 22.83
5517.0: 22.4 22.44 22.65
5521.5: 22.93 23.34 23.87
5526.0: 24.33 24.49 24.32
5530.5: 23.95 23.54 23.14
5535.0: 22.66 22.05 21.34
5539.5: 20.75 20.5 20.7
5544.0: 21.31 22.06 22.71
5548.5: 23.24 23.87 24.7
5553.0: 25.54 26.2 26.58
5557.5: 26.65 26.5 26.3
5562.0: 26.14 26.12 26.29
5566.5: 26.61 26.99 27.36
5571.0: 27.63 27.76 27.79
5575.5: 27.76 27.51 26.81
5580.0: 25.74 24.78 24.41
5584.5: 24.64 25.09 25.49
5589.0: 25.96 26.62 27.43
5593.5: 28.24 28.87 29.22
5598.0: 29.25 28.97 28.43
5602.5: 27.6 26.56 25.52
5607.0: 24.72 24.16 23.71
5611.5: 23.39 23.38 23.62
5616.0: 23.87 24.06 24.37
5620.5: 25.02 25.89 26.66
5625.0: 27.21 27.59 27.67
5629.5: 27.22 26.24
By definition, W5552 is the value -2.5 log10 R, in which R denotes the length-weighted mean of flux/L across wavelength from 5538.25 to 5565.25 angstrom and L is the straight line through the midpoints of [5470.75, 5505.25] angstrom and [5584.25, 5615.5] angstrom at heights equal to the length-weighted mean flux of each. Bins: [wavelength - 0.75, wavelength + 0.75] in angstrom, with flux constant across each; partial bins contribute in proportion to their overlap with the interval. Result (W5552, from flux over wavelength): 0.06 mag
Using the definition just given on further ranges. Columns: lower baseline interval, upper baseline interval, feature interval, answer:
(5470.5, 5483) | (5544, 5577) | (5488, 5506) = 0.06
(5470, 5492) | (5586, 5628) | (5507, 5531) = 0.05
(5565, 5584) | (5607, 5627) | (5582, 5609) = -0.04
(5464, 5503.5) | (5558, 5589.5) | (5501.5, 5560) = 0.07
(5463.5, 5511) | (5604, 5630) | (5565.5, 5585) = -0.07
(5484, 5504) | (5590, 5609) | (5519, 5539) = 0.08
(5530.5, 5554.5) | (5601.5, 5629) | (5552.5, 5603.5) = -0.12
